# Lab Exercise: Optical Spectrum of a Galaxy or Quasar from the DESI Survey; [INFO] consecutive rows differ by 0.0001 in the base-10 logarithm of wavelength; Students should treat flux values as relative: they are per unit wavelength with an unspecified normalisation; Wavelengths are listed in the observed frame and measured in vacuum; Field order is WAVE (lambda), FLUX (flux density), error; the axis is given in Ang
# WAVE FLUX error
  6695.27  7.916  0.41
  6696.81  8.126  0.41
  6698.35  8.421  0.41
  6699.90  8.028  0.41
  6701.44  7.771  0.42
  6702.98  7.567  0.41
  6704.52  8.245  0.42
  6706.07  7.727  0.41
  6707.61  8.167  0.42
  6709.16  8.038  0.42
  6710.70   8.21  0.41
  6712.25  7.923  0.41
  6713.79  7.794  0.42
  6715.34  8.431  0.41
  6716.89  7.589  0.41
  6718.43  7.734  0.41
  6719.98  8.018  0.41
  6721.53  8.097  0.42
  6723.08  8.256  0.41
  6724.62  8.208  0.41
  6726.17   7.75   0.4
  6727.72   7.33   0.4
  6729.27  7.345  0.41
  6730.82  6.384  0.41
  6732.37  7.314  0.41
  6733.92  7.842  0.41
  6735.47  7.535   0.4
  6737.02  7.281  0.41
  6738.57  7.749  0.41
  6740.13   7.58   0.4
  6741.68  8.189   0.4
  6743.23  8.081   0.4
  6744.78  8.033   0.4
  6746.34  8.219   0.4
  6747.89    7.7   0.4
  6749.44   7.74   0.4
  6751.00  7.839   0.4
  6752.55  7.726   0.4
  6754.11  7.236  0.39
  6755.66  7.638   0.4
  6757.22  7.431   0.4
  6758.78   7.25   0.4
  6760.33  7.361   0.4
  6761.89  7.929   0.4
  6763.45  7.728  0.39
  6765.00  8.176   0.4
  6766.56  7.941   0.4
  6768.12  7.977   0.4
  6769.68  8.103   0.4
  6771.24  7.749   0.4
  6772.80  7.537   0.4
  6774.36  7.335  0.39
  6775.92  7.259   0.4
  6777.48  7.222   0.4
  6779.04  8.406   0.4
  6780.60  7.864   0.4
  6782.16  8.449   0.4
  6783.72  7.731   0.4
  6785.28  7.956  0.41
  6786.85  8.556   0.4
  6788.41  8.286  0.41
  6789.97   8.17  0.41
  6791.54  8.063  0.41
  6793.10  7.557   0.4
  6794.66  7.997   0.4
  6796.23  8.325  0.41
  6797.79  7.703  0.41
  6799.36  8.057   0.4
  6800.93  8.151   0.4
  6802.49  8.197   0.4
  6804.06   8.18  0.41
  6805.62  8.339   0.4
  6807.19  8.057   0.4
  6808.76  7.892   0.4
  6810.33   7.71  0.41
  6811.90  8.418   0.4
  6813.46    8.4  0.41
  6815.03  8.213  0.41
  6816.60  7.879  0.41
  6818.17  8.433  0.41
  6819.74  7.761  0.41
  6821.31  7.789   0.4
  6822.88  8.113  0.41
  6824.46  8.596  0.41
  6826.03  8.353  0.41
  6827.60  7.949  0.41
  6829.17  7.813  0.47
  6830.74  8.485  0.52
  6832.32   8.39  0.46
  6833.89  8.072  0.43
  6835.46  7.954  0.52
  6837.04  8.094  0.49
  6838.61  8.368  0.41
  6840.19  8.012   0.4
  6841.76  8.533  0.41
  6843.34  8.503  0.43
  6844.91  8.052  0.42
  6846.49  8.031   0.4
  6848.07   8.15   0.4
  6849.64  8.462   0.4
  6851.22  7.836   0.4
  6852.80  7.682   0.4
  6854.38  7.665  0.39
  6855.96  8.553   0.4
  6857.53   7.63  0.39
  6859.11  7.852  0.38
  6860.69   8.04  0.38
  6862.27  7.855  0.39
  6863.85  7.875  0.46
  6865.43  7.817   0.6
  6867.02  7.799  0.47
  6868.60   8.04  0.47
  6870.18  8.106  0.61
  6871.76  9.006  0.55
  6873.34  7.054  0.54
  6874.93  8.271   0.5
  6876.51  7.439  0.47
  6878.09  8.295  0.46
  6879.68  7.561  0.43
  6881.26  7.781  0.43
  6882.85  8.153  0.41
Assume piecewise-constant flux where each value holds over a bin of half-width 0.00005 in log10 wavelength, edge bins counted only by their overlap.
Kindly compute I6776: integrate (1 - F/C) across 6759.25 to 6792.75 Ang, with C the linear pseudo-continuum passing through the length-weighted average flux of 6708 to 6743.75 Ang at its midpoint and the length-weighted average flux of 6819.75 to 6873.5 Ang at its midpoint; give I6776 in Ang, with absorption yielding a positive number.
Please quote 0.06 Ang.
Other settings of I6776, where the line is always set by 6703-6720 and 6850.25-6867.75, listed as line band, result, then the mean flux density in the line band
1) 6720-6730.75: 0.3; 7.75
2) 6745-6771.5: 0.6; 7.75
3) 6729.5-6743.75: 0.8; 7.53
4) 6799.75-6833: -1.0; 8.15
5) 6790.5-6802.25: -0.1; 7.99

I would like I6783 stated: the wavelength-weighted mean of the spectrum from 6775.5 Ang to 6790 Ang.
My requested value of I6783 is 8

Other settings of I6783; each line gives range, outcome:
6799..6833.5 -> 8.14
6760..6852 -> 8.05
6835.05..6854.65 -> 8.11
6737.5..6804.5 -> 7.86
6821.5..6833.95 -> 8.21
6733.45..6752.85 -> 7.81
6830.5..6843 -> 8.23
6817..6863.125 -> 8.1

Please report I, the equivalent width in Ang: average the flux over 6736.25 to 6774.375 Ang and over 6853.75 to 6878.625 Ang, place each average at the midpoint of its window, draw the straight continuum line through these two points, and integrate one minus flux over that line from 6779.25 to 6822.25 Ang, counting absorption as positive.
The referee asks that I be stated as -1.4 Ang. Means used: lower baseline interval 7.75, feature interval 8.08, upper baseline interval 7.96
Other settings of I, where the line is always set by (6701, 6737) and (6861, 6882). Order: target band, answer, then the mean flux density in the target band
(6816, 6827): -0.36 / 8.13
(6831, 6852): -0.81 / 8.2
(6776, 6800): -0.48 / 8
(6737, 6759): 0.20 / 7.74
